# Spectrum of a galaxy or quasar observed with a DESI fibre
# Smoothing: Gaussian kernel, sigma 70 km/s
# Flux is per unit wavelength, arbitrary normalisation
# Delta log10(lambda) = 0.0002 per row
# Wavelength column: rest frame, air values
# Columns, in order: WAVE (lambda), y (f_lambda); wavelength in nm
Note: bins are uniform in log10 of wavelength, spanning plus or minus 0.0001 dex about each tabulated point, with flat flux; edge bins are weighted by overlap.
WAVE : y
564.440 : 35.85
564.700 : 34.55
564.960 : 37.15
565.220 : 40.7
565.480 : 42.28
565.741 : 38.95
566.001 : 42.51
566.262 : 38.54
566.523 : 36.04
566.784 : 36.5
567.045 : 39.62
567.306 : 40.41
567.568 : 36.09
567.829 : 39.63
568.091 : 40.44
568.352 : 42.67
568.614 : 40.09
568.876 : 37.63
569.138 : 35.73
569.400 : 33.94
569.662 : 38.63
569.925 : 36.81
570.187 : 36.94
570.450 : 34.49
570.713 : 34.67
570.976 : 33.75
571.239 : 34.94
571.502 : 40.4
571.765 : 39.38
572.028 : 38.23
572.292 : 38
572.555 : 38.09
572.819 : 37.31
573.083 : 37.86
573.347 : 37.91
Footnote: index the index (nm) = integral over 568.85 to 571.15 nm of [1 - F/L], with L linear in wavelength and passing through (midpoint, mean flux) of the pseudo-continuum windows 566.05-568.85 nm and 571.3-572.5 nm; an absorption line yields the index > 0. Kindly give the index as 0.18 nm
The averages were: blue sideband 39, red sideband 38.7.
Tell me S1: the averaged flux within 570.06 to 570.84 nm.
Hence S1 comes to 35.3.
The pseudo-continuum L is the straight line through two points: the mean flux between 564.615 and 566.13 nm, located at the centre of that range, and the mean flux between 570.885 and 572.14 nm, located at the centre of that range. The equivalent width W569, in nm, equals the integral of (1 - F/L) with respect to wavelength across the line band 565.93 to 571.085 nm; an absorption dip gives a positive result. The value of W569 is 0.10 nm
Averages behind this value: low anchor 39.5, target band 37.7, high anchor 37.5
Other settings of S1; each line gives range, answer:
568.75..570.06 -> 36.6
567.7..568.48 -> 40.9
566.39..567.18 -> 37.4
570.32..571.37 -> 34.5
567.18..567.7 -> 38.2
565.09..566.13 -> 41.1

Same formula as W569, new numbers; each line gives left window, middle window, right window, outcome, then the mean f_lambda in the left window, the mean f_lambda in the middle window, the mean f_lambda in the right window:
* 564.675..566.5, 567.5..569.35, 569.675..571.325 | -0.08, 39.3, 38.8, 35.5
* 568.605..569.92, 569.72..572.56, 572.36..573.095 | 0.04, 36.9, 36.9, 37.8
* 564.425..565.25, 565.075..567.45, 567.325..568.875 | -0.09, 36.8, 39.5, 39.6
